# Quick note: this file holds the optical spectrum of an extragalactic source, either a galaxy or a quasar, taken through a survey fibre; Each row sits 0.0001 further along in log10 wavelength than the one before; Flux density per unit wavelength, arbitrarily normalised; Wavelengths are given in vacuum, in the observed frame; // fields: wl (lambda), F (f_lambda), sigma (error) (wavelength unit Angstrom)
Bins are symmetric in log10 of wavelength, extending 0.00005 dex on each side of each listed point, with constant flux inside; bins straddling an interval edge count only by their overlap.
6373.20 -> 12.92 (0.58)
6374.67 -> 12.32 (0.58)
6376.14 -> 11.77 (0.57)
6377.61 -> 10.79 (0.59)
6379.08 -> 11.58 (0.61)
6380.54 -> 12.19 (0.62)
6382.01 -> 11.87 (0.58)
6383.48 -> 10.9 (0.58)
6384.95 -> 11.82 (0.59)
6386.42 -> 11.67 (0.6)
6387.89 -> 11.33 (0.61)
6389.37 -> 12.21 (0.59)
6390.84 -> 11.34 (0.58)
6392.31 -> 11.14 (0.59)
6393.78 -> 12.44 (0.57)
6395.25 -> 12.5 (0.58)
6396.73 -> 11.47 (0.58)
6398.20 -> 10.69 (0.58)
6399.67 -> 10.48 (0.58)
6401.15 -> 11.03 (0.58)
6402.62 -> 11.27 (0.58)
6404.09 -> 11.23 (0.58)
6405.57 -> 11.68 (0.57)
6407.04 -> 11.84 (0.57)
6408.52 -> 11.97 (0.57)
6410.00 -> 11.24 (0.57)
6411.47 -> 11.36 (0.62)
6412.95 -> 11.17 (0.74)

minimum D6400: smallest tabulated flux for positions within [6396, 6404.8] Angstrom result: 10.48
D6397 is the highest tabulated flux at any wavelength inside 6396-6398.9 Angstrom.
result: 11.47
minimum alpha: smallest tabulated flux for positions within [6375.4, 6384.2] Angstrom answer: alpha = 10.79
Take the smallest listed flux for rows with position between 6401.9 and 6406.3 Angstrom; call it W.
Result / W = 11.23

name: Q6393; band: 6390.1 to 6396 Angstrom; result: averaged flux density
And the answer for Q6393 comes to 11.9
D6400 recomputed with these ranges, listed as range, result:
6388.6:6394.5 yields 11.14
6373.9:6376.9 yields 11.77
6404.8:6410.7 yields 11.24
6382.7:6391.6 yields 10.9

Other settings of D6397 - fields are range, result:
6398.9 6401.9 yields 11.03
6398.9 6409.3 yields 11.97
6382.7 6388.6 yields 11.82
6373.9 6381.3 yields 12.32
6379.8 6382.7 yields 12.19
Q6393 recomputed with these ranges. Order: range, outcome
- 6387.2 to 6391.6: 11.6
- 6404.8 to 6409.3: 11.8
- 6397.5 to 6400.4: 10.6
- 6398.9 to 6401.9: 10.8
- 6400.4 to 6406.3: 11.3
